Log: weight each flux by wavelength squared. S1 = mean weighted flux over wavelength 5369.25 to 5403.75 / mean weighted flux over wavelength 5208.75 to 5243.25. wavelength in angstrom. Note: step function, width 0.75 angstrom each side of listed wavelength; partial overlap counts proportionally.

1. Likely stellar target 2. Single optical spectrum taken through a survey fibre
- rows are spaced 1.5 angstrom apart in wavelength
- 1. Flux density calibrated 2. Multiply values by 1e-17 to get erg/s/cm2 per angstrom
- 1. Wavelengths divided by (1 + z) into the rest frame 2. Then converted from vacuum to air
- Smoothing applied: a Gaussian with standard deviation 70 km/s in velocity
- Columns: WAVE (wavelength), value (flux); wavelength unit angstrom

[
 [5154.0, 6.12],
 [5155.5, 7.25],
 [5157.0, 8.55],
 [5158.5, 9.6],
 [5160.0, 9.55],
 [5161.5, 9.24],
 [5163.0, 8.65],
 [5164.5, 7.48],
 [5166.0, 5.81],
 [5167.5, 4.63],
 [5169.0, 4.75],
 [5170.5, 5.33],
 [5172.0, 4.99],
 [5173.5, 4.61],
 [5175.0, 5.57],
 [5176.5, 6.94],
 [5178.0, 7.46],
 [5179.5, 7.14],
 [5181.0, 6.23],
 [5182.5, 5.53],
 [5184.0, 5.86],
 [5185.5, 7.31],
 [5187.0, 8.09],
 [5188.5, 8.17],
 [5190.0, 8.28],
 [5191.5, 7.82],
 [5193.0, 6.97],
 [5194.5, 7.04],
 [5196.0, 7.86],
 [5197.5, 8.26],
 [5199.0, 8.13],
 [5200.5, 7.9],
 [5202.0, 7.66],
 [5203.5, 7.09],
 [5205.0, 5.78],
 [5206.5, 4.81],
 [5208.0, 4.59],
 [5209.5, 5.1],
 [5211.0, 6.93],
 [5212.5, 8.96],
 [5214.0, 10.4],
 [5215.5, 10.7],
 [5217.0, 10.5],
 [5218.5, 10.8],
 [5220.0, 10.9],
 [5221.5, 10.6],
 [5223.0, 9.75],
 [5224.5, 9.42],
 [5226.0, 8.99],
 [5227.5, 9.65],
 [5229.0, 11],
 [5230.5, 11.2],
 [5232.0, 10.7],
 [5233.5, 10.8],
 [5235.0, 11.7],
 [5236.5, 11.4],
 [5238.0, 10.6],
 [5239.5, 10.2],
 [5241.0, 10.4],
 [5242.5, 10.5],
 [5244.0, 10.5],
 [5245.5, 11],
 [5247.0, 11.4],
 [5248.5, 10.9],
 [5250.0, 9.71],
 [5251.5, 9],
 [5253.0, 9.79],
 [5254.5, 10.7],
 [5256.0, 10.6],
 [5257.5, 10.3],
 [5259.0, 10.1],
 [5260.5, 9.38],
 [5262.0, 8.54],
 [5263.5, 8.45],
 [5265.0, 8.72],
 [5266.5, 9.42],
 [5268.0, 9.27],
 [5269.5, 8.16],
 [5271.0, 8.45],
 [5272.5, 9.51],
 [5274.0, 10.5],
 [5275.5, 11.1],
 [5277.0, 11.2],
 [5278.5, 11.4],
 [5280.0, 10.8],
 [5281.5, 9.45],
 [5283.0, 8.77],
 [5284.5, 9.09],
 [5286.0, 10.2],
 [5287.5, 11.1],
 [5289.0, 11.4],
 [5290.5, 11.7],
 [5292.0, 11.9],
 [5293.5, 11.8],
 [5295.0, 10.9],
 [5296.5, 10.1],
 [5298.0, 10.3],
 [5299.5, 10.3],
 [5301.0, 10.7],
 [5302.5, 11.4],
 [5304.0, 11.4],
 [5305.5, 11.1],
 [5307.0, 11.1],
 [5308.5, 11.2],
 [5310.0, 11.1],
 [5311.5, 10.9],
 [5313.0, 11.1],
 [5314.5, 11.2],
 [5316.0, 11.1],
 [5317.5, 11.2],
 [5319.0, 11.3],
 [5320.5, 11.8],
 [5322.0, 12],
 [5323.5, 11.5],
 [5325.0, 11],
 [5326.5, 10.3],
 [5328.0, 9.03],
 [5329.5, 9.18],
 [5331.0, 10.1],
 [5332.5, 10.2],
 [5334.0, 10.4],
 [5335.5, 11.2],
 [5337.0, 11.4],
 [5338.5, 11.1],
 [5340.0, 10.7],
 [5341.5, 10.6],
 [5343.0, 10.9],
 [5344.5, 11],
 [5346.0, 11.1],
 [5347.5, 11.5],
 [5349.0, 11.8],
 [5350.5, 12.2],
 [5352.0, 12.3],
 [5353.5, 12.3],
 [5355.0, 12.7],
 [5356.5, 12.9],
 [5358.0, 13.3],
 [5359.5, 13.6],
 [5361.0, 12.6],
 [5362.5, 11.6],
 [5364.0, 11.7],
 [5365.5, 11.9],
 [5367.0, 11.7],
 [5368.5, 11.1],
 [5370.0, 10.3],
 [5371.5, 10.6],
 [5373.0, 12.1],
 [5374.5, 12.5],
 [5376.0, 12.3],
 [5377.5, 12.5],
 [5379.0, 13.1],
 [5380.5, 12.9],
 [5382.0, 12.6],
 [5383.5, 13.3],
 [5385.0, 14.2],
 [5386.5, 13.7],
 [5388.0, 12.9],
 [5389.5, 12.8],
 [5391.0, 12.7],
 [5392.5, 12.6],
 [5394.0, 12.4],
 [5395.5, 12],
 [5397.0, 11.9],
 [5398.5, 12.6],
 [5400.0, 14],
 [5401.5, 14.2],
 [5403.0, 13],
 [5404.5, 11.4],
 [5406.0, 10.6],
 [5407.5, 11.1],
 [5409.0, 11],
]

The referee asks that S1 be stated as 1.3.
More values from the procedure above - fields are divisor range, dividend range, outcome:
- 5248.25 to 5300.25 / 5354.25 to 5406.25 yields 1.29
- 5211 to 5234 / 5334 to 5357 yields 1.19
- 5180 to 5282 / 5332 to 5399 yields 1.38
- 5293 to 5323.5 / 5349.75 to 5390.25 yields 1.15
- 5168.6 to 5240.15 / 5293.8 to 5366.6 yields 1.45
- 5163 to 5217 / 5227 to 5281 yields 1.50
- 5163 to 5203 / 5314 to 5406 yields 1.87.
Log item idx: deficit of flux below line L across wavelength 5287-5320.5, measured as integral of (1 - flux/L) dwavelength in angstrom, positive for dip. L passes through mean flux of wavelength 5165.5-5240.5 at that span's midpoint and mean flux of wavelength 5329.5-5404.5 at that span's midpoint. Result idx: -2.0 angstrom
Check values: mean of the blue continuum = 8.03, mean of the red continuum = 12.1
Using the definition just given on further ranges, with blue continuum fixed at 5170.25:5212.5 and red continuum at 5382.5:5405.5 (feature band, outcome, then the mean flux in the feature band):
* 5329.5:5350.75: 0.6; 10.9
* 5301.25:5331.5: -1.2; 11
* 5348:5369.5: -0.8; 12.2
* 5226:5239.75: -4.7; 10.7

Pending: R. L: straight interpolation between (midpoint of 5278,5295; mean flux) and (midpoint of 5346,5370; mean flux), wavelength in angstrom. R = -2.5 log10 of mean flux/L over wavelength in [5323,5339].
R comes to 0.11 mag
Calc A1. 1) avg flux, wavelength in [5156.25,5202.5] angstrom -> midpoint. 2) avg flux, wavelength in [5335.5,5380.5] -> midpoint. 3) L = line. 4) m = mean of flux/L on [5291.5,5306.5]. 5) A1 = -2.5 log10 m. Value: -0.07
